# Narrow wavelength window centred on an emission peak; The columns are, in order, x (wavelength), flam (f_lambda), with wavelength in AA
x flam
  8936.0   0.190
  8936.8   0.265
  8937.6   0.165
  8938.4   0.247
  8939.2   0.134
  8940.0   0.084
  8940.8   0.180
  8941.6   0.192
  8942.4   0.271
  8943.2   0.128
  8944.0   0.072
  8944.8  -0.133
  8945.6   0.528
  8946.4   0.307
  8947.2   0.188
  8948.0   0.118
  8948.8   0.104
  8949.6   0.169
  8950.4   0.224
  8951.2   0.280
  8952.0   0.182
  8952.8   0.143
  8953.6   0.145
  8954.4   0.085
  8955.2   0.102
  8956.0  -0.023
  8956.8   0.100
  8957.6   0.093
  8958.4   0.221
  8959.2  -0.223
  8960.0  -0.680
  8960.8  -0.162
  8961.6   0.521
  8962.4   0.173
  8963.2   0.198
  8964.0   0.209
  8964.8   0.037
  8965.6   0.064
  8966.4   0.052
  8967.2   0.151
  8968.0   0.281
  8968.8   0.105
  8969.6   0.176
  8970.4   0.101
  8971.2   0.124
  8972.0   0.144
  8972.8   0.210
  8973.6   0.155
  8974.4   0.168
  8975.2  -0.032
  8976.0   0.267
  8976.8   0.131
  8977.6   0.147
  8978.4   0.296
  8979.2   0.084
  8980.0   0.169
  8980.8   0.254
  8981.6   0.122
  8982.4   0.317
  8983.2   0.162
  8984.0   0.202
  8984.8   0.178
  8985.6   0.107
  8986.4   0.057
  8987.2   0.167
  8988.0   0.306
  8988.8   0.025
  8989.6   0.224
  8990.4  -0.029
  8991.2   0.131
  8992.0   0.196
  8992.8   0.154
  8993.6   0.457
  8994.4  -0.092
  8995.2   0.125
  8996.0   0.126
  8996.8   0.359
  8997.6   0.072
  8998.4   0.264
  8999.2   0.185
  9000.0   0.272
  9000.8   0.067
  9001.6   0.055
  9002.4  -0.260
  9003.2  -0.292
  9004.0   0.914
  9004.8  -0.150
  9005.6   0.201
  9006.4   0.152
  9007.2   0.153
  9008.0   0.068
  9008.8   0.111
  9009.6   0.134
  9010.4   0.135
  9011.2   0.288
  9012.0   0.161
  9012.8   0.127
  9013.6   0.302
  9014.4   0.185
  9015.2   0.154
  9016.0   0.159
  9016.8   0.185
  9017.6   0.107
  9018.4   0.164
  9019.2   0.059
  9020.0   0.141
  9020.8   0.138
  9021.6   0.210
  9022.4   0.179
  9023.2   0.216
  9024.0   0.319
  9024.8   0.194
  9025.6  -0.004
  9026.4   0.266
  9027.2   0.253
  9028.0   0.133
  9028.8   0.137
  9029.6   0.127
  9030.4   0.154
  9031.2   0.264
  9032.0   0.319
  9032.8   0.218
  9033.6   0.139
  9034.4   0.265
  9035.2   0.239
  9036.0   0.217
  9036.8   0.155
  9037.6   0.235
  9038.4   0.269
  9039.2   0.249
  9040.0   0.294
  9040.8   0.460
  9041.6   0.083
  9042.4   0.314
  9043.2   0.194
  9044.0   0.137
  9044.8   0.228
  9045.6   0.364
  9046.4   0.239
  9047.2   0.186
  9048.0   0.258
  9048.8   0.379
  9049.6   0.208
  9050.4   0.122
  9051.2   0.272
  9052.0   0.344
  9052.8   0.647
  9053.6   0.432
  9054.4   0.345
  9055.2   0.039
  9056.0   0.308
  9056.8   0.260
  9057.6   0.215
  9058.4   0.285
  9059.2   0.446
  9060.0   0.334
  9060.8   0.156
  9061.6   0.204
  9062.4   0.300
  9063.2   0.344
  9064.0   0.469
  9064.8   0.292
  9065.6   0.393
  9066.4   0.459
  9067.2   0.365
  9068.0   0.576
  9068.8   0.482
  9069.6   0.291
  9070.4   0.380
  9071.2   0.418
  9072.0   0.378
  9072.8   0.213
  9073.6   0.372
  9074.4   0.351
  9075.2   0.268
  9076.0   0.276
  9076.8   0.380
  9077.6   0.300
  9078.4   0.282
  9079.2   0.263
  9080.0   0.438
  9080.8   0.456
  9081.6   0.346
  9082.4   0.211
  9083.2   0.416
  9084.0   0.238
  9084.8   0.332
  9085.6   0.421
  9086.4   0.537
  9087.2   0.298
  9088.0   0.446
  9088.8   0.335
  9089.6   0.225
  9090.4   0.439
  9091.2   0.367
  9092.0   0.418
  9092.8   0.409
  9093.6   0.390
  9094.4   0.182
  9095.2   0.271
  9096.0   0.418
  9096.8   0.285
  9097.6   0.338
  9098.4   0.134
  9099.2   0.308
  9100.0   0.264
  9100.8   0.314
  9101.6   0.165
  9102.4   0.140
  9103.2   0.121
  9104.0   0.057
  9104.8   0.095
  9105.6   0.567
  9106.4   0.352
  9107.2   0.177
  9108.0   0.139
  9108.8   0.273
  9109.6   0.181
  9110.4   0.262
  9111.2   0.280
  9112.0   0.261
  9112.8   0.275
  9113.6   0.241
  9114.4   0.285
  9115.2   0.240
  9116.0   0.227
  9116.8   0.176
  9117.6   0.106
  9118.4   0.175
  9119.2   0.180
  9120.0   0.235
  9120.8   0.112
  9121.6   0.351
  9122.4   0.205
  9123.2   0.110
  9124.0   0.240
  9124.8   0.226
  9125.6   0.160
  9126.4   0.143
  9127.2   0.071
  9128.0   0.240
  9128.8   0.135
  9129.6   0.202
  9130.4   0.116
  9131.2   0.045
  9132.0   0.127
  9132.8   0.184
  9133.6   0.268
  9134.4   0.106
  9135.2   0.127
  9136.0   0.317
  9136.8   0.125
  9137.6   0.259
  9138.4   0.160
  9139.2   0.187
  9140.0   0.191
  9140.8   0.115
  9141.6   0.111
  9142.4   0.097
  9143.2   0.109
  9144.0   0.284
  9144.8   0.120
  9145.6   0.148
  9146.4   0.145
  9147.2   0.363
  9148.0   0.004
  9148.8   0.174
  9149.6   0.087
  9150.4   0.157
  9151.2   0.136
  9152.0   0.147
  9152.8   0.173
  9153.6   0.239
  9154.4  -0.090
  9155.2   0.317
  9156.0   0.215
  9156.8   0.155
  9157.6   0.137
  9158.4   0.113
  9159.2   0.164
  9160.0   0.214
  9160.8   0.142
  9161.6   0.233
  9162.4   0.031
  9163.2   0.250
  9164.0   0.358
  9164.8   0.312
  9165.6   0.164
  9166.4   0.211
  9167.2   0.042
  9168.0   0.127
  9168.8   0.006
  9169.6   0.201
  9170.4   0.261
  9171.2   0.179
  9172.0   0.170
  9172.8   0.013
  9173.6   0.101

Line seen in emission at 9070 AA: Mg II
